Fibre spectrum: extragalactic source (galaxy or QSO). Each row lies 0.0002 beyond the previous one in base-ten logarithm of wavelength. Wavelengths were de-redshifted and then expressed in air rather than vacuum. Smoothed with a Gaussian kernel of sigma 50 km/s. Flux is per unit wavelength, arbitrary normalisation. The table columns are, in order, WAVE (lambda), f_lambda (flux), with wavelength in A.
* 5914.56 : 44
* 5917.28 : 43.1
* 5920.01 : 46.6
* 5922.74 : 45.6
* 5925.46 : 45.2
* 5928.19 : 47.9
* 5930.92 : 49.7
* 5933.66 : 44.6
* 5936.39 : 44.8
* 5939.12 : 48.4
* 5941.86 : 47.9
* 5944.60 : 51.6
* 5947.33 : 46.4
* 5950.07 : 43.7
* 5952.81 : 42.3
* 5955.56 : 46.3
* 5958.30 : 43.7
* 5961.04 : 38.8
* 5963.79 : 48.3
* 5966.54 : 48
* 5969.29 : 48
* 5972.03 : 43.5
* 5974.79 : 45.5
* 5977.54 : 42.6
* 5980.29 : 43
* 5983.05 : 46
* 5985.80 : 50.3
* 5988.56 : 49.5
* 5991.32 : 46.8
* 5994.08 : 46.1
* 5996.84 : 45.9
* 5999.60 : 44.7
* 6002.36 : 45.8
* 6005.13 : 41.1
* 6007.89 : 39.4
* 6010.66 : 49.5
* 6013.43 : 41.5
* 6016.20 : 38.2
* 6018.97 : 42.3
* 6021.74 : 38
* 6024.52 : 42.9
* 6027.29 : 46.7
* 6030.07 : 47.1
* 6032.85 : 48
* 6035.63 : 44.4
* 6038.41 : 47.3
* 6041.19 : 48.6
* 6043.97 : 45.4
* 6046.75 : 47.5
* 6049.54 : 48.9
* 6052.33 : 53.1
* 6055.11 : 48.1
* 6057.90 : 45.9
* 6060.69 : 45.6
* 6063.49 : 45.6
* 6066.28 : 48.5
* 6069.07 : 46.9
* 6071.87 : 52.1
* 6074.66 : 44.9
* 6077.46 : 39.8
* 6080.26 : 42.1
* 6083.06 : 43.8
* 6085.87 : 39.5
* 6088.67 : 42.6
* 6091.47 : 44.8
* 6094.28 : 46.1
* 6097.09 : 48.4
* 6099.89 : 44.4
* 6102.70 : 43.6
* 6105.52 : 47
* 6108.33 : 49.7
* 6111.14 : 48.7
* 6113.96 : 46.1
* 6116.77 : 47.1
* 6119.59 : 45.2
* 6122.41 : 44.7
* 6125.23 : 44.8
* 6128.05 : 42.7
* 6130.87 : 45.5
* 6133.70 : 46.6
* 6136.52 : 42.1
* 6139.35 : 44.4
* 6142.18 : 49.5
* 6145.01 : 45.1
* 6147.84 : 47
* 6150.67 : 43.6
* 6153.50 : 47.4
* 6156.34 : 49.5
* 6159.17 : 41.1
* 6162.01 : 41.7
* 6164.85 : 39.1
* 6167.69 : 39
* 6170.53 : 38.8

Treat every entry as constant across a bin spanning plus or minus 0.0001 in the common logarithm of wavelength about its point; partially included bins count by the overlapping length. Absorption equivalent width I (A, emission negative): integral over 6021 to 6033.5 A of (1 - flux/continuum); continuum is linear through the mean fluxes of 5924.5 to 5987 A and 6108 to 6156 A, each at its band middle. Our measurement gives 0.3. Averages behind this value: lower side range 45.9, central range 44.6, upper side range 45.9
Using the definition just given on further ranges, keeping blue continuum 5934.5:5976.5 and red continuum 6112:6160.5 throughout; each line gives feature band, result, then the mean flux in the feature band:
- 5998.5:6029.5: 1.9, 42.8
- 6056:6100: 0.4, 45.1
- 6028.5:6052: -0.9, 47.4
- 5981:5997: -0.6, 47.4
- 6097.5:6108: -0.1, 45.8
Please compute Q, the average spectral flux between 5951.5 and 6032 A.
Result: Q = 44.6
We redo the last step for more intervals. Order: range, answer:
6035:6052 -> 47.5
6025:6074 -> 47.5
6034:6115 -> 46.2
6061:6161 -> 45.4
